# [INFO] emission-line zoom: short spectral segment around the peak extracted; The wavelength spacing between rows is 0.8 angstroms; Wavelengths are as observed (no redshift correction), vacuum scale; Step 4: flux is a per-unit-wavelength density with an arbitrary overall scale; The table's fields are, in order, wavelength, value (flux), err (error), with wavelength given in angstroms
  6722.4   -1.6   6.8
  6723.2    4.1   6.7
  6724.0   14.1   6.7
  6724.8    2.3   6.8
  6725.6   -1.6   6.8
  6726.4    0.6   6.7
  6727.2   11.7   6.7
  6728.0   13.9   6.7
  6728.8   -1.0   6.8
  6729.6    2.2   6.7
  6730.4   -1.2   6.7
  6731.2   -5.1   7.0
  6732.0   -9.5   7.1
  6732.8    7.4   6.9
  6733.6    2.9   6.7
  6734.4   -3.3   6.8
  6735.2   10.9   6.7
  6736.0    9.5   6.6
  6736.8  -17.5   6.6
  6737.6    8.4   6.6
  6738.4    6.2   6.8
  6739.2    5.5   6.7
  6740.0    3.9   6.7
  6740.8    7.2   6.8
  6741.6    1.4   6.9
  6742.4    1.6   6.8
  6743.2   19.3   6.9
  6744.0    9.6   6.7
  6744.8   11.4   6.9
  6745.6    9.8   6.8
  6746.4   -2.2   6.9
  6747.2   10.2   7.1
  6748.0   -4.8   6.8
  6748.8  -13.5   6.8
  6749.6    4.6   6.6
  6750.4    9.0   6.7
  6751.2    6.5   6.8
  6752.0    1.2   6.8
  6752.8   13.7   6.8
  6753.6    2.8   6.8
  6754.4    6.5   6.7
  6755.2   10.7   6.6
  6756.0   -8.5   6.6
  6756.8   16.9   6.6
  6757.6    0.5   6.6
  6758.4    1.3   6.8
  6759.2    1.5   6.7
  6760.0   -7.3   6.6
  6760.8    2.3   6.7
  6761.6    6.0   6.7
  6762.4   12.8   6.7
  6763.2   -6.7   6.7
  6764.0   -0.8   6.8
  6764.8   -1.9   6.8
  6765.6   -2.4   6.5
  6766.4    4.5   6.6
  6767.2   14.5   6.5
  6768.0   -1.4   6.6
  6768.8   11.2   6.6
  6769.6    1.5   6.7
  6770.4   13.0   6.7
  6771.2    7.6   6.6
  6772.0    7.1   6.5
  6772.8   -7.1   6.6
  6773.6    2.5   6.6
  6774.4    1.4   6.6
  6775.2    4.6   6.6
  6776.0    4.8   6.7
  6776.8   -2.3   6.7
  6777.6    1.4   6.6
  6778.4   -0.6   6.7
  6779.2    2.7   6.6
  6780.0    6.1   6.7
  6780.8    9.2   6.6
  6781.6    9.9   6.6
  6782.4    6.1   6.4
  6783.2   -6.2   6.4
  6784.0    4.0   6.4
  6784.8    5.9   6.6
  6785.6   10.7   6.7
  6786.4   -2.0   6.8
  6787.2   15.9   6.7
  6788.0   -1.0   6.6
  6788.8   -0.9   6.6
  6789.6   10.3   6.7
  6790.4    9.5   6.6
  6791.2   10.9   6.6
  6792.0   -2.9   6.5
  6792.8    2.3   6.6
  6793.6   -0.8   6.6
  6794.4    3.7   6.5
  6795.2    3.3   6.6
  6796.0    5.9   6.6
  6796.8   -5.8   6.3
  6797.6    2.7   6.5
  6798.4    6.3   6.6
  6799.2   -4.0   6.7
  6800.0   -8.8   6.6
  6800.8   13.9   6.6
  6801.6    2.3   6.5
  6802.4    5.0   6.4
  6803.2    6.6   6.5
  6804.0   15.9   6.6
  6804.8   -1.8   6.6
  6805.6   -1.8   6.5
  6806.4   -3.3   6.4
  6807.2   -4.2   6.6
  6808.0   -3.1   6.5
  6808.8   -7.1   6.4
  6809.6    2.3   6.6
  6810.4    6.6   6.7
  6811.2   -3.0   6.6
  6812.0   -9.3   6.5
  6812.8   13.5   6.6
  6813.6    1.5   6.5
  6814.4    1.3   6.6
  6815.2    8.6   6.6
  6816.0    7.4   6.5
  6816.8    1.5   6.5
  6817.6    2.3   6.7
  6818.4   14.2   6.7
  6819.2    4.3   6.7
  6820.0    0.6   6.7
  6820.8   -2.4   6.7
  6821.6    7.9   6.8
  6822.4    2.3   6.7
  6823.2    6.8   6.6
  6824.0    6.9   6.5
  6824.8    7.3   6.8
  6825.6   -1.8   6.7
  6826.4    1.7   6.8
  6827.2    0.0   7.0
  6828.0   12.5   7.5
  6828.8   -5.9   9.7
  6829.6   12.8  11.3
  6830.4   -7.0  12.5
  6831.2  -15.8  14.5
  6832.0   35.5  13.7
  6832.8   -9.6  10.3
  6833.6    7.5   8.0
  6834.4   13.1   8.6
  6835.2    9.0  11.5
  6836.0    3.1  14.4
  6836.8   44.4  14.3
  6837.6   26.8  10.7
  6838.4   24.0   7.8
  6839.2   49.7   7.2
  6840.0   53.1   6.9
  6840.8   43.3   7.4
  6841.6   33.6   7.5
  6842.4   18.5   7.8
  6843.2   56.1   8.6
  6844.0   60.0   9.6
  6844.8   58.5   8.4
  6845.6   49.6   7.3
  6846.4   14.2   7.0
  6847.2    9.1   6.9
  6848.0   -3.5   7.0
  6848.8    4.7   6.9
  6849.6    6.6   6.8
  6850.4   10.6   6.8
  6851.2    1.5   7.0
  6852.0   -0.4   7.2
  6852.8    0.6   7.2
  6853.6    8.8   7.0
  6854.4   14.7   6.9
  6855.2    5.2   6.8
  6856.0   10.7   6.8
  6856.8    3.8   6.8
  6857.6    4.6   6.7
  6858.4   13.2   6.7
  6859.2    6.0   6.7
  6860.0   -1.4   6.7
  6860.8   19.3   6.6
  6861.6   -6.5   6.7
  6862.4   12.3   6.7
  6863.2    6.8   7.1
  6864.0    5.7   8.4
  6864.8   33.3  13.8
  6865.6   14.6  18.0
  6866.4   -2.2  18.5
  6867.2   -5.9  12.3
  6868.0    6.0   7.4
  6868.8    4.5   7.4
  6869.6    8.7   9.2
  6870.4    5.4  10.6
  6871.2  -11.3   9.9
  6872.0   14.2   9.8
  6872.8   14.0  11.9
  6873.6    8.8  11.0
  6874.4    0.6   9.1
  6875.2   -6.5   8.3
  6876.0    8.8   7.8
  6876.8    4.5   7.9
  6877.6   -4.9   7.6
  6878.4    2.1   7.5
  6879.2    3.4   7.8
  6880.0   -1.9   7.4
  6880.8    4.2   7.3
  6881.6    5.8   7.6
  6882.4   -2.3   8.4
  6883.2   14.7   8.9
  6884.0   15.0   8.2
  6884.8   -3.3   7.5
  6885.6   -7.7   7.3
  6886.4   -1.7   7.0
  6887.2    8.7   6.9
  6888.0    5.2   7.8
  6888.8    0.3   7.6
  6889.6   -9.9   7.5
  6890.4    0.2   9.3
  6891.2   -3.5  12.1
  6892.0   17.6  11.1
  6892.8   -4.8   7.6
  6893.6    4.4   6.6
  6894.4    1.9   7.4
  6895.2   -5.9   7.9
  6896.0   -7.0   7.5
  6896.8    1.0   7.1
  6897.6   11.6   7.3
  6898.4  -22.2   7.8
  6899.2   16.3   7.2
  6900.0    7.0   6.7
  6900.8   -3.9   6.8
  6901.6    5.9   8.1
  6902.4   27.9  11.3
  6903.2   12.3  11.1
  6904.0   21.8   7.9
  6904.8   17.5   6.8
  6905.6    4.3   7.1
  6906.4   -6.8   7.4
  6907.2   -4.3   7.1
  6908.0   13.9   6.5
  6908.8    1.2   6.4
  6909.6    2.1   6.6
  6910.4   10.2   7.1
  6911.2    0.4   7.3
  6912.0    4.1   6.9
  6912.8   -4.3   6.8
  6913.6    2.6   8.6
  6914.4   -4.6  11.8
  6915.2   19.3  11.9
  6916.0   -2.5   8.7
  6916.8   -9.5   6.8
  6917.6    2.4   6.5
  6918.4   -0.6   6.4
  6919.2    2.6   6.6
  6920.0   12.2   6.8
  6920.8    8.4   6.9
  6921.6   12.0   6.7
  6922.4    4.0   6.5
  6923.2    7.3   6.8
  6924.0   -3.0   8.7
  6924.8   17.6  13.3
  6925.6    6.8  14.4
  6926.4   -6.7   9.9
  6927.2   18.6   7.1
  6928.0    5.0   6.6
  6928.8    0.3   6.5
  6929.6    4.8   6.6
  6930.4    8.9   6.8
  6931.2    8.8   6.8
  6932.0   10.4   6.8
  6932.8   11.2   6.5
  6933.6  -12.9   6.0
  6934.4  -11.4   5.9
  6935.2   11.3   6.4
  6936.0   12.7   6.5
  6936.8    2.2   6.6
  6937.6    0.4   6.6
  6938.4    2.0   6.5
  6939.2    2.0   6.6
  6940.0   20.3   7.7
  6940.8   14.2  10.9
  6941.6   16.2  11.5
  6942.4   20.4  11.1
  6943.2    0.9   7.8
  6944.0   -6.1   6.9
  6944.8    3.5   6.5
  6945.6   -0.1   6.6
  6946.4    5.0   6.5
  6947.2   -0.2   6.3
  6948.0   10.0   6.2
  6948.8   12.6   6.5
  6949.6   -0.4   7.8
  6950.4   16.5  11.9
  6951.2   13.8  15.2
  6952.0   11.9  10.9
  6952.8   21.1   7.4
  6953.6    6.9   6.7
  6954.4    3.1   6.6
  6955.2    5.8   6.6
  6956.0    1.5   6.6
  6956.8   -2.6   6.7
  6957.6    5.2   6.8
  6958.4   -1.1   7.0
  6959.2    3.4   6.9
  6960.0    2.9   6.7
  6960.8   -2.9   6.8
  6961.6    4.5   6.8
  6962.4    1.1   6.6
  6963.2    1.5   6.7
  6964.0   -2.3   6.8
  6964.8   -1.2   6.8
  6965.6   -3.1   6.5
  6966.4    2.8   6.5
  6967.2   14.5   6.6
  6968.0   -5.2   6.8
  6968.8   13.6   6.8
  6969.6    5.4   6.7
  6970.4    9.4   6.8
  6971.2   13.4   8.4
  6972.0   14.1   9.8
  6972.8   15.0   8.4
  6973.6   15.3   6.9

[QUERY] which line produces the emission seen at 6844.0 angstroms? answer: [O II] 3727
